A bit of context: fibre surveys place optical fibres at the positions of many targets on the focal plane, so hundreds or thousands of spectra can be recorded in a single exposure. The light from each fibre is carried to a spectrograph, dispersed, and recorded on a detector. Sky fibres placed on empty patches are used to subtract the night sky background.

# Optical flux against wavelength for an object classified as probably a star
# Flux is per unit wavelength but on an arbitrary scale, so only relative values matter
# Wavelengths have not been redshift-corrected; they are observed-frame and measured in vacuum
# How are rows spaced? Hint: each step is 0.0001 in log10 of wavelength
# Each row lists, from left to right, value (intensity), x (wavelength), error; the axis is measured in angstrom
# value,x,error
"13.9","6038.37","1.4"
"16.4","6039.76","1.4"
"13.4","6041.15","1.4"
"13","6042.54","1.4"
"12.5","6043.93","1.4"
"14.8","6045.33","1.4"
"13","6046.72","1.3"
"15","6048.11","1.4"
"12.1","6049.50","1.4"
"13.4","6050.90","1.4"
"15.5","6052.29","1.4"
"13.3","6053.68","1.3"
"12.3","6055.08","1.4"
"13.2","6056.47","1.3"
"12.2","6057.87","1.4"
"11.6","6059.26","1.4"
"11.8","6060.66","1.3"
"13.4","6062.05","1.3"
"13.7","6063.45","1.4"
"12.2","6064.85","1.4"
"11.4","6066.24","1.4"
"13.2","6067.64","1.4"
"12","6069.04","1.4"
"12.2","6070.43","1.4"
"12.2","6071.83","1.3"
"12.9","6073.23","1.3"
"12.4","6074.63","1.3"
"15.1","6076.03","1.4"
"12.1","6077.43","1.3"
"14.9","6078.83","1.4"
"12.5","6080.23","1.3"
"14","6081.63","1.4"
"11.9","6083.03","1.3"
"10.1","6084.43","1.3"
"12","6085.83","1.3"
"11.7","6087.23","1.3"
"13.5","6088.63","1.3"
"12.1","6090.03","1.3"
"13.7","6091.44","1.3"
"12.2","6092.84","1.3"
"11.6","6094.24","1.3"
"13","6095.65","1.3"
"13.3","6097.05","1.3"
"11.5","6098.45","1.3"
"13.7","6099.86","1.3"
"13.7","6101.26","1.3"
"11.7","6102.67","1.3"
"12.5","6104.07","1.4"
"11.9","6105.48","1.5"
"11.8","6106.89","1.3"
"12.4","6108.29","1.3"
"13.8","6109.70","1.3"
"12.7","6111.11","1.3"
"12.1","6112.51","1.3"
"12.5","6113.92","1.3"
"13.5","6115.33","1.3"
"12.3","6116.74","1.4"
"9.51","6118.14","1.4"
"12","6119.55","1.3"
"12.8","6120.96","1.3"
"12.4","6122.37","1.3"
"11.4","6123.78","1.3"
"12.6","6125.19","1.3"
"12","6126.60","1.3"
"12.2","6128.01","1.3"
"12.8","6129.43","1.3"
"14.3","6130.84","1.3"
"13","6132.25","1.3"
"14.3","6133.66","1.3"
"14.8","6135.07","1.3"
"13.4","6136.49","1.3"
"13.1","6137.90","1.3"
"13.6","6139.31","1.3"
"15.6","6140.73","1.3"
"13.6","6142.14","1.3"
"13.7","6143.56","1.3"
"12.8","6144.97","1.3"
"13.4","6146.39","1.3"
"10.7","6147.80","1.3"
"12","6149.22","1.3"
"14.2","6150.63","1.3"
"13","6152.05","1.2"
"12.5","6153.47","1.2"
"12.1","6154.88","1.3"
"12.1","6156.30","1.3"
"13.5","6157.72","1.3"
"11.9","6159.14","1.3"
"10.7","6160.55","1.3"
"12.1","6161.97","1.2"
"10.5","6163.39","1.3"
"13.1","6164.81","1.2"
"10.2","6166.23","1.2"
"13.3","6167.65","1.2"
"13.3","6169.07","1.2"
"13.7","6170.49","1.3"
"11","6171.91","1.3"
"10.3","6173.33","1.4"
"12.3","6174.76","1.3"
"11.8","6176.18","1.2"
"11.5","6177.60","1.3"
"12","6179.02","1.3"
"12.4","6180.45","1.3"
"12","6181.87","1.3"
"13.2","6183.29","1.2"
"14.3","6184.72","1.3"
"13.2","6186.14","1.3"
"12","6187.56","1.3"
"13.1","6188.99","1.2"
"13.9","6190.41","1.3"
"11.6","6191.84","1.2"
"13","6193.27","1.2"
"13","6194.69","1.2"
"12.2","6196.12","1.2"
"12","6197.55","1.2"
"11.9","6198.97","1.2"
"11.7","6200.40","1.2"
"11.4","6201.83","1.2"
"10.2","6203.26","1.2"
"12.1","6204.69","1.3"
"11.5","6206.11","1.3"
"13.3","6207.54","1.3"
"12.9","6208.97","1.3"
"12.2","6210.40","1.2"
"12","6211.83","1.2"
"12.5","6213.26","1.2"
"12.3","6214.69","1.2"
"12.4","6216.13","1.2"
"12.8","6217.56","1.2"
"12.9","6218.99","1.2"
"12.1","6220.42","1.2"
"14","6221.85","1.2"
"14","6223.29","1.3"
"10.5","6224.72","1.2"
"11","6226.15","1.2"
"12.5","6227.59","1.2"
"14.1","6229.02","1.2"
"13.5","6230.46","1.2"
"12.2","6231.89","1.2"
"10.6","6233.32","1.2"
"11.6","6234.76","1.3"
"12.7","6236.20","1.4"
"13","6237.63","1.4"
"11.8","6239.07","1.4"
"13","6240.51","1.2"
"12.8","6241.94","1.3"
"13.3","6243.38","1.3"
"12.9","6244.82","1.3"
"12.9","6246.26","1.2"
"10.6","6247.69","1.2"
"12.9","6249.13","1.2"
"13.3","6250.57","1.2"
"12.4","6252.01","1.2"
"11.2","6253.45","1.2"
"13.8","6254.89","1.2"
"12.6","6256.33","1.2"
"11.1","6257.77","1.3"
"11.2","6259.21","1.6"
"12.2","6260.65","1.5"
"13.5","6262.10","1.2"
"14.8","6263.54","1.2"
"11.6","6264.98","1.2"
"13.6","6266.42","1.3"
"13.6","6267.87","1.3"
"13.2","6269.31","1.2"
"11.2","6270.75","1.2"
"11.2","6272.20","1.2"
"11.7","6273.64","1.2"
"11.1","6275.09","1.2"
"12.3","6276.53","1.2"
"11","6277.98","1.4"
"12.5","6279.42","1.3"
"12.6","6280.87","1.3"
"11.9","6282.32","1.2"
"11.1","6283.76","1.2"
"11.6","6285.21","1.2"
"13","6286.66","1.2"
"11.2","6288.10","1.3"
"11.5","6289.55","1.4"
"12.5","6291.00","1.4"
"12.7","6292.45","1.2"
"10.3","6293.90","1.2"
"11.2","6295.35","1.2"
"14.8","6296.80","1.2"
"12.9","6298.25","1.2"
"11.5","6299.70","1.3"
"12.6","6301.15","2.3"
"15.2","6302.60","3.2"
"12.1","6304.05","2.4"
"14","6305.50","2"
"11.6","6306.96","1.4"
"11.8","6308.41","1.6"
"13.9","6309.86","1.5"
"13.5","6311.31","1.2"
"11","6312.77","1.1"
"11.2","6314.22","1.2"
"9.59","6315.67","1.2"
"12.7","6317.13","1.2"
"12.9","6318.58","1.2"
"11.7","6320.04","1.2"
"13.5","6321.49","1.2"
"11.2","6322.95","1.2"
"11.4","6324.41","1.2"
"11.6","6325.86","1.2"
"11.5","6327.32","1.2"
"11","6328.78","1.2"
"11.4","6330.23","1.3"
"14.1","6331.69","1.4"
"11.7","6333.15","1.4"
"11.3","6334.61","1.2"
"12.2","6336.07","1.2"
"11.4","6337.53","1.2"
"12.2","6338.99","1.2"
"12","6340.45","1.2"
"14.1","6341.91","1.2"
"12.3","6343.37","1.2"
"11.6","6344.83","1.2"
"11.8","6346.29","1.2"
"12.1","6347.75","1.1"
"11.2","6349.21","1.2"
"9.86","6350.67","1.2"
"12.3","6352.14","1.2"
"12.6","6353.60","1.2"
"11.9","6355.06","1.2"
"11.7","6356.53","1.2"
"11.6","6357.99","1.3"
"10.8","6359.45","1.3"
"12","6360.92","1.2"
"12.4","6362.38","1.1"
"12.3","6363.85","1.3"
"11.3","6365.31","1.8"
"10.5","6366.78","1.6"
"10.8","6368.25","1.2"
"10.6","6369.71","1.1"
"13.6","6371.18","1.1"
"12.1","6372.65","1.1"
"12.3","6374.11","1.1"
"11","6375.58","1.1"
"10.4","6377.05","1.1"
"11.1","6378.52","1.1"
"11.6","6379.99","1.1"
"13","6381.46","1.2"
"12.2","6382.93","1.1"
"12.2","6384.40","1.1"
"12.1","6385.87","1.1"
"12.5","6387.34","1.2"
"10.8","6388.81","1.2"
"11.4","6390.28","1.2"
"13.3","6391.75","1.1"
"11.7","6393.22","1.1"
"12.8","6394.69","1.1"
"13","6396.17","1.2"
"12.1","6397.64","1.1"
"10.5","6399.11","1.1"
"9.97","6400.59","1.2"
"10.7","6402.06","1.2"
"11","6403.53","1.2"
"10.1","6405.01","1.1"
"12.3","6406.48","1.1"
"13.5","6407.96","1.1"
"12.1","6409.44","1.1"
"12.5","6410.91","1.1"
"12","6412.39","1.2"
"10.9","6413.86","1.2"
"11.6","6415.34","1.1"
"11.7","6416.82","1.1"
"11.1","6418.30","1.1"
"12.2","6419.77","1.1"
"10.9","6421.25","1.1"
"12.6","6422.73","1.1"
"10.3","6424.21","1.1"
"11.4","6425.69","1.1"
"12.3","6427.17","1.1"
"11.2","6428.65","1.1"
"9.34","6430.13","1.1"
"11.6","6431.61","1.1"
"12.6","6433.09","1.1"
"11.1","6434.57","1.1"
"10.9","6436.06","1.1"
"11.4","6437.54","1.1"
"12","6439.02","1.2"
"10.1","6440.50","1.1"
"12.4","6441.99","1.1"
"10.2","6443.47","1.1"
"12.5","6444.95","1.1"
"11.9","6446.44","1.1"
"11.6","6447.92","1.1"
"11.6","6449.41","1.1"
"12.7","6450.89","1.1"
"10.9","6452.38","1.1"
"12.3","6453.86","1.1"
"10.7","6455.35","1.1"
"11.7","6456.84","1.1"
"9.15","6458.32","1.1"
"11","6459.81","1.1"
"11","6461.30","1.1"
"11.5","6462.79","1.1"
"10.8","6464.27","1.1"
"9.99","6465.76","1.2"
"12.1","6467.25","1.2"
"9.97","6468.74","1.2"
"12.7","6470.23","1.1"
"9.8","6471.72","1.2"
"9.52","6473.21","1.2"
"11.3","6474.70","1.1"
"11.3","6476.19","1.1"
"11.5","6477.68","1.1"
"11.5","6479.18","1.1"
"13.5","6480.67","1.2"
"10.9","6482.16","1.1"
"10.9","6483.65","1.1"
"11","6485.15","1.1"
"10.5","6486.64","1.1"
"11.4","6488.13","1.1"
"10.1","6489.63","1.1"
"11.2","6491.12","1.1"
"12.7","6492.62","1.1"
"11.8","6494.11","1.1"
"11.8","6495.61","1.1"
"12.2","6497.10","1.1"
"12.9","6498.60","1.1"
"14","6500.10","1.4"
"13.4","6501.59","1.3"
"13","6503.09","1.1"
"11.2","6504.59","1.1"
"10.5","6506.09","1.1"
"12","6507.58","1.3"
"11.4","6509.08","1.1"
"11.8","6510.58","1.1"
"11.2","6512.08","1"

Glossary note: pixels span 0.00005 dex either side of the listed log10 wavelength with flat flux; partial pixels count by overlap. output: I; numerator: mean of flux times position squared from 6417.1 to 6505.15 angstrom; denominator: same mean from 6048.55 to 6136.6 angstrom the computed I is 1.02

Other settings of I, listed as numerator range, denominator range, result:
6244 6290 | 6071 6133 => 1.03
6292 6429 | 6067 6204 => 1.02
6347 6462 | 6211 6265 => 0.98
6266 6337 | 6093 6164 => 1.01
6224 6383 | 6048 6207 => 1.02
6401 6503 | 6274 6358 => 0.99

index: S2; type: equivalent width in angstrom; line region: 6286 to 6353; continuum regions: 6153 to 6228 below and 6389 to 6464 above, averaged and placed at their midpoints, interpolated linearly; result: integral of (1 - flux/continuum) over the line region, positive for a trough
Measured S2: -1.5 angstrom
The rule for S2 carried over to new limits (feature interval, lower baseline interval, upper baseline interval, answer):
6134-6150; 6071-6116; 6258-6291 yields -1.1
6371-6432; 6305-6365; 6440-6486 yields -0.5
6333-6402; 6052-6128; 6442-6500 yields -0.6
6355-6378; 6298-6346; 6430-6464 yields 0.6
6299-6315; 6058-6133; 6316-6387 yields -0.8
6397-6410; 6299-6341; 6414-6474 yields 0.2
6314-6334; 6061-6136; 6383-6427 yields 0.2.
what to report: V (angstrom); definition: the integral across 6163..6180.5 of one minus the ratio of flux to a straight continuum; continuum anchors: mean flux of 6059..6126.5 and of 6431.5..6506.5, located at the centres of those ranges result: 0.4 angstrom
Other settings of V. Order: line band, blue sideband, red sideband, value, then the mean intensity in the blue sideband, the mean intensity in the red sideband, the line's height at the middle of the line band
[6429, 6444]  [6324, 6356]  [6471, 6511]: 0.7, 11.9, 11.6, 11.7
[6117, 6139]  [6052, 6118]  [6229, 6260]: -0.3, 12.6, 12.4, 12.6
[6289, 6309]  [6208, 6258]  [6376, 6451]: -0.5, 12.5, 11.6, 12.2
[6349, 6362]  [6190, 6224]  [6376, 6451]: 0.3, 12.4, 11.6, 11.8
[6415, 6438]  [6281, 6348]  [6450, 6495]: 0.2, 12.1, 11.2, 11.5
